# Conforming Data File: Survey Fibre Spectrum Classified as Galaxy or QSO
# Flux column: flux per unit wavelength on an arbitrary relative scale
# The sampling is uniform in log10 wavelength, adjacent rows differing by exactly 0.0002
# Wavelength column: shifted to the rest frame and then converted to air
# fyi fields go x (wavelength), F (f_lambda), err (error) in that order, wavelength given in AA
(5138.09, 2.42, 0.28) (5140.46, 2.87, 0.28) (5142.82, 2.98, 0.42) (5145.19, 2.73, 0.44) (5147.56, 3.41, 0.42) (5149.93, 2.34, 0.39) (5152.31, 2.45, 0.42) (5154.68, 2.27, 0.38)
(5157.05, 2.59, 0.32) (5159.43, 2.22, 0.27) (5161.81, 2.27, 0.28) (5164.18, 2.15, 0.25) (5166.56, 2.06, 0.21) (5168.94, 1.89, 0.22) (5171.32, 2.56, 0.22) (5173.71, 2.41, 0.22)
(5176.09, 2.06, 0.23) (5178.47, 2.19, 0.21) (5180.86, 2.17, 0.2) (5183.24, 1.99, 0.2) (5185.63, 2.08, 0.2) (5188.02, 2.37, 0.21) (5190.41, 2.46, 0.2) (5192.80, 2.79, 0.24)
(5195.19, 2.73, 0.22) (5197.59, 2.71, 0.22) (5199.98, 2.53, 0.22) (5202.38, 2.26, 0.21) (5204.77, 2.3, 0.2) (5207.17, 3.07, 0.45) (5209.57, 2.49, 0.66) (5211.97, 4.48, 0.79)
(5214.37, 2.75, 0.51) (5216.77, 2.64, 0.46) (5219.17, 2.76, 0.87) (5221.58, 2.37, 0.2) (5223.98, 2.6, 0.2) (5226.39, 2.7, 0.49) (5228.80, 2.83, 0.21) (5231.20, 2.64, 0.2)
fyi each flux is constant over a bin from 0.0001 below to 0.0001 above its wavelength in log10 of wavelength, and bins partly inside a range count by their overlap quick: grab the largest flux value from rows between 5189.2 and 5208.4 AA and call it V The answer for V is 3.07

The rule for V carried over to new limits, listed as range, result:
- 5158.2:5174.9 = 2.56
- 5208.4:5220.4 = 4.48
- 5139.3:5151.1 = 3.41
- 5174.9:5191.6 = 2.46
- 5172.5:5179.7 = 2.41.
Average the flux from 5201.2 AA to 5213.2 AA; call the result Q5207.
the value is 2.92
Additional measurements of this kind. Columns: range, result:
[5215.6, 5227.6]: 2.61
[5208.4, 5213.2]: 3.49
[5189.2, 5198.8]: 2.67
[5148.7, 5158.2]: 2.42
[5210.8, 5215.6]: 3.61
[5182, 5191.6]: 2.23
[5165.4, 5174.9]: 2.23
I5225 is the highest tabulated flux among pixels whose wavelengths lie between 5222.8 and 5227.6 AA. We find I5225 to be 2.7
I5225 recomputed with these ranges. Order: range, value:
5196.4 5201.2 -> 2.71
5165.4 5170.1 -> 2.06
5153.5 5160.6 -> 2.59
